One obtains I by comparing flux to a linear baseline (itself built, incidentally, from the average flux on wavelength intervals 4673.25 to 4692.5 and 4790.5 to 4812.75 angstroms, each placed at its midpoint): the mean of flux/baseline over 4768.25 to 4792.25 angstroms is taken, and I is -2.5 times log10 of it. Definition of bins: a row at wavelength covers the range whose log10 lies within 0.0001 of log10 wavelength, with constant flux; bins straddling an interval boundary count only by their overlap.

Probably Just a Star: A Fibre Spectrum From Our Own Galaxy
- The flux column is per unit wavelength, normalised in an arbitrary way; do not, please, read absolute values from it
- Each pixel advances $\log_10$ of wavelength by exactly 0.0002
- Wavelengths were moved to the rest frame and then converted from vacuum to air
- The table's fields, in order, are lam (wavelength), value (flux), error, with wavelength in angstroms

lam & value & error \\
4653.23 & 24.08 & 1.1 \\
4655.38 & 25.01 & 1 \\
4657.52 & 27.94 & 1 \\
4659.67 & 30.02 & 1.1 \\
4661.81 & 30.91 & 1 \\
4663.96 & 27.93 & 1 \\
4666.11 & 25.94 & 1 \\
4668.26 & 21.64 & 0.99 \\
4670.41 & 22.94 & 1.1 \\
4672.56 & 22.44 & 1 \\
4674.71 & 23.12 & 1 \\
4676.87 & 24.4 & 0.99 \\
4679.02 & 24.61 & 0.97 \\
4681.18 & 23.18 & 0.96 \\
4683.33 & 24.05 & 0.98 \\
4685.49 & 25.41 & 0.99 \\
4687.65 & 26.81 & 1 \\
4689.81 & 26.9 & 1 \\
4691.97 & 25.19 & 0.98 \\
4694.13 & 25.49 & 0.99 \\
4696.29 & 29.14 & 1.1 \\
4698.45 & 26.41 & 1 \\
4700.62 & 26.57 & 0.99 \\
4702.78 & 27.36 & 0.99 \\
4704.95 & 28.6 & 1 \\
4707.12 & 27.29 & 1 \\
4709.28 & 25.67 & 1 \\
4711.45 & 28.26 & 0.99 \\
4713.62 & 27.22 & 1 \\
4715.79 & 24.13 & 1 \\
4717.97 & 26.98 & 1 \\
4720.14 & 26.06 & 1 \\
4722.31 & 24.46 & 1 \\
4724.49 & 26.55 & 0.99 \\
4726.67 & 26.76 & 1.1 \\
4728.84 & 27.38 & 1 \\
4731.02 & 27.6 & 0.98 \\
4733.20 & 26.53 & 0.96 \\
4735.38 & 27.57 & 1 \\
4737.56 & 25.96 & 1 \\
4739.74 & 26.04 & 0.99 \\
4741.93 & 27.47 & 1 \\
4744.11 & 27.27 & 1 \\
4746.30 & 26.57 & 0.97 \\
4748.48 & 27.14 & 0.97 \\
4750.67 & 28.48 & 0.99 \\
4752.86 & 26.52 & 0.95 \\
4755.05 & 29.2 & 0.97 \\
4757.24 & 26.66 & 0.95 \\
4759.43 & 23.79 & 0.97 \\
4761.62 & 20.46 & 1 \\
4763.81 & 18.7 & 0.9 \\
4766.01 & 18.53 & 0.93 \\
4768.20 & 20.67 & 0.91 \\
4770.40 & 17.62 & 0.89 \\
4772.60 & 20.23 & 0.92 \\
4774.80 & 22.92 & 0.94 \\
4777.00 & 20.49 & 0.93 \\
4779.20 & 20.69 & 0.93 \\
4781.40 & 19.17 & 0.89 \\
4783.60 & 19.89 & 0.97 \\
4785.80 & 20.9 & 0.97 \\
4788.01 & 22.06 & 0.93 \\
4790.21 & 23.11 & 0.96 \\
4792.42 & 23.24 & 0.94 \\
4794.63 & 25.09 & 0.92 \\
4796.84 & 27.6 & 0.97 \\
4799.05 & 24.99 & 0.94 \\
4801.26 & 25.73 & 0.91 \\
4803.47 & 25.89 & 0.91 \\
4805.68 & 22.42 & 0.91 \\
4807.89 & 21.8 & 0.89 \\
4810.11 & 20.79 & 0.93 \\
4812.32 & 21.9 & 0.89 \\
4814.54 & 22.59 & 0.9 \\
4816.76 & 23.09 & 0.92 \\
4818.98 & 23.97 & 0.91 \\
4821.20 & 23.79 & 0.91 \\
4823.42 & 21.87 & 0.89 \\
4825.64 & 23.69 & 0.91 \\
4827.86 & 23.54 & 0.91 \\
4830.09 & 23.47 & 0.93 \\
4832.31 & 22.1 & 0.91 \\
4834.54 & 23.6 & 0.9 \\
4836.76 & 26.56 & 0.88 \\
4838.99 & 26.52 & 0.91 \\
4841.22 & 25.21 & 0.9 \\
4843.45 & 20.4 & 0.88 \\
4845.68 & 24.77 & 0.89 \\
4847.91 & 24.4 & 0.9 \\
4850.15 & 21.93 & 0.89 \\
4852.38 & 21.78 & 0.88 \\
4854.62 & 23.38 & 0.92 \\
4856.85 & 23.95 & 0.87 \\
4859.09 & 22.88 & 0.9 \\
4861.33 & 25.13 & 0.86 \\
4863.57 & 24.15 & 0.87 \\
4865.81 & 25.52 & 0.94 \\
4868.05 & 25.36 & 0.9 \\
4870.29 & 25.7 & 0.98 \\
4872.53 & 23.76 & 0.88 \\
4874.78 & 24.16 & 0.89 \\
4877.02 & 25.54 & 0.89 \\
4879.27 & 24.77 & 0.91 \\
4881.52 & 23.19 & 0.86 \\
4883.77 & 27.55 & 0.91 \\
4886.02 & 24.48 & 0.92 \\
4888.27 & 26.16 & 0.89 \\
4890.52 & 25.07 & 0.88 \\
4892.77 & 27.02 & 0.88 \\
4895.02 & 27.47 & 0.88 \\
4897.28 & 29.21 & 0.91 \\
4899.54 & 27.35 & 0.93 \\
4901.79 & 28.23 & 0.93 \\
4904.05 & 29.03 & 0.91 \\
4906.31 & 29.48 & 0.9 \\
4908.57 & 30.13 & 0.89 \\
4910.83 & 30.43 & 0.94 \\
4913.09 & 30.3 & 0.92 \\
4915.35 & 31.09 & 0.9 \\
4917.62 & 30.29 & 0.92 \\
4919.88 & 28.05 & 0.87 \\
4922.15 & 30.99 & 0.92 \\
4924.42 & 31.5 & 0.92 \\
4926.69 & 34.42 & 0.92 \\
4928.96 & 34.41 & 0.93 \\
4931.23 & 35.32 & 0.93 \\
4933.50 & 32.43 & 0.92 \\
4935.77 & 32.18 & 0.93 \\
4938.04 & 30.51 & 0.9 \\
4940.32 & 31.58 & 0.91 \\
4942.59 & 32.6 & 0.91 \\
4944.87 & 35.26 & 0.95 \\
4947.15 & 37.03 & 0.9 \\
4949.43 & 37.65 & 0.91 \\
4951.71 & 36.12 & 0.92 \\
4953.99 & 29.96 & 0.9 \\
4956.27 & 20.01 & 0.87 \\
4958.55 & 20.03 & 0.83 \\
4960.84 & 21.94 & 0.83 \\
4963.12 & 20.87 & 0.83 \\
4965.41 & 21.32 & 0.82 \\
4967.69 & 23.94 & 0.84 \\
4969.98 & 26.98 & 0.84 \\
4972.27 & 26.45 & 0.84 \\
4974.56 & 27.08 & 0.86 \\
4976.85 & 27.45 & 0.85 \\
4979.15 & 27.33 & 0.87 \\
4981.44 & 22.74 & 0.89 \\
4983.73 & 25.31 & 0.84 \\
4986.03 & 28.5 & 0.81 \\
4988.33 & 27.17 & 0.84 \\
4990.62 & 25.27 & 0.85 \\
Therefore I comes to 0.16 mag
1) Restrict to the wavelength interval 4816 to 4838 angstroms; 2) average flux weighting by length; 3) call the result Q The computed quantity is 23.6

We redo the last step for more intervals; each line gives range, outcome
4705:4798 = 24.5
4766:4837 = 22.6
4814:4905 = 24.7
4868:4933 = 28.4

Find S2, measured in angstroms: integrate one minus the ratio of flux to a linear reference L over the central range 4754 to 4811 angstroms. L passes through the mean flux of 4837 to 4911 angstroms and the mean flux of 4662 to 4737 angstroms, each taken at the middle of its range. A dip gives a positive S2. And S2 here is 7.4 angstroms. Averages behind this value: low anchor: 26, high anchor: 25.5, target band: 22.4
